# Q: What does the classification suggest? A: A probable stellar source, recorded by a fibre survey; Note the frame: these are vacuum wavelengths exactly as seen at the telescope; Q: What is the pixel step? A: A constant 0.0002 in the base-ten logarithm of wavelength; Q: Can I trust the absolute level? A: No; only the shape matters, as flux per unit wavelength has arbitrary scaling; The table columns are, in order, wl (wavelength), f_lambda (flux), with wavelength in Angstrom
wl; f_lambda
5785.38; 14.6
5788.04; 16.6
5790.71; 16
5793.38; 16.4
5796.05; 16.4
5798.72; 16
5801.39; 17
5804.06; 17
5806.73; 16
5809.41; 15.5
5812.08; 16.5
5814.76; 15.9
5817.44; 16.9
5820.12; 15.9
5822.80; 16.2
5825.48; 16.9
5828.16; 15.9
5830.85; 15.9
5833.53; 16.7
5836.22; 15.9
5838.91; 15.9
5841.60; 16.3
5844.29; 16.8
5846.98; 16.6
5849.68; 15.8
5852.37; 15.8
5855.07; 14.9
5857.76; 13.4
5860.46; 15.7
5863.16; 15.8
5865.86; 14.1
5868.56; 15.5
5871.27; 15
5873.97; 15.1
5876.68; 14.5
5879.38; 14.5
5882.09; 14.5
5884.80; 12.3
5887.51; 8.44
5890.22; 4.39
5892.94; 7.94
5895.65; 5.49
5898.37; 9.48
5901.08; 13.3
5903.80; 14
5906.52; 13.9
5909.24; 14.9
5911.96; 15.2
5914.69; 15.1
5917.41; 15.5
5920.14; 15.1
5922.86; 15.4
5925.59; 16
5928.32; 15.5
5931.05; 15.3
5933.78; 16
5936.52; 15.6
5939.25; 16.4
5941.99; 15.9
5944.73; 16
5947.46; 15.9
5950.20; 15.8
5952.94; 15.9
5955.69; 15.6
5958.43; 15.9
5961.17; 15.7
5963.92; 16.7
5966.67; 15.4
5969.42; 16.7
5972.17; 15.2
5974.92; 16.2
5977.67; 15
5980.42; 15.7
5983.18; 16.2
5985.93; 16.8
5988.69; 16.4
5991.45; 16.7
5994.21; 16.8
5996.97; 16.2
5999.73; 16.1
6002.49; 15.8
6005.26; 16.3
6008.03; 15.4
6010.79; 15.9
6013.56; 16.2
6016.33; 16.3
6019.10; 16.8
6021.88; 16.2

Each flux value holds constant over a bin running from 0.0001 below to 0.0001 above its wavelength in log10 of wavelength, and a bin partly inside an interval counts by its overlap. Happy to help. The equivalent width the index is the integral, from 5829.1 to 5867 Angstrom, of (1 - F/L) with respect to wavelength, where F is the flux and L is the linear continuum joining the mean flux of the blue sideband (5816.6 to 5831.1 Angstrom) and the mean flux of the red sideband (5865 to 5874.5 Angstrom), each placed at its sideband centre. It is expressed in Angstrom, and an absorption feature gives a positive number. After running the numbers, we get -0.3 Angstrom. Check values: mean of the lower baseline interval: 16.3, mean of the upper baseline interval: 15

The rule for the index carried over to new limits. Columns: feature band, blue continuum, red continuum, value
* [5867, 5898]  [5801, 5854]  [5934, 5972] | 8.8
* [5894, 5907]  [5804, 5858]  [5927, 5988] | 4.1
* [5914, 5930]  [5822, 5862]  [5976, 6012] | 0.6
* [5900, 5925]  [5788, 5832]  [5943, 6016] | 2.1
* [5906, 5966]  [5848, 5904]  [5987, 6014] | -4.9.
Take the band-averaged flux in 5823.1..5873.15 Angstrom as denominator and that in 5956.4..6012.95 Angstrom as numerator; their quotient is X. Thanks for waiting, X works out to 1.0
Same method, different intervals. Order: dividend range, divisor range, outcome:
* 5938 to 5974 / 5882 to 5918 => 1.38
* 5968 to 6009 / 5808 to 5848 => 0.99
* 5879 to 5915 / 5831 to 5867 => 0.73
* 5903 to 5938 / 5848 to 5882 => 1.01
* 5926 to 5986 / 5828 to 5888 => 1.05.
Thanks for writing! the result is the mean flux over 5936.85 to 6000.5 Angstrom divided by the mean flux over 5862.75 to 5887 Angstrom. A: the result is 1.1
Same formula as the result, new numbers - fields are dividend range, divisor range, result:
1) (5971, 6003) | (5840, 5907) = 1.21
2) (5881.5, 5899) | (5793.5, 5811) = 0.53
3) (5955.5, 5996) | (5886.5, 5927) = 1.31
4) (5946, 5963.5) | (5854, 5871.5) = 1.06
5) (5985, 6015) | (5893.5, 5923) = 1.23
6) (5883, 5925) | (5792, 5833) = 0.74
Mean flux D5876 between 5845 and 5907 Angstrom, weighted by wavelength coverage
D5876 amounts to 13.1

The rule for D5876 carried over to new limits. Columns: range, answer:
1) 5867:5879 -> 15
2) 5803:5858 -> 16.1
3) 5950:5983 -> 15.8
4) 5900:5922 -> 14.7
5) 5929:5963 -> 15.8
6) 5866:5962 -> 14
